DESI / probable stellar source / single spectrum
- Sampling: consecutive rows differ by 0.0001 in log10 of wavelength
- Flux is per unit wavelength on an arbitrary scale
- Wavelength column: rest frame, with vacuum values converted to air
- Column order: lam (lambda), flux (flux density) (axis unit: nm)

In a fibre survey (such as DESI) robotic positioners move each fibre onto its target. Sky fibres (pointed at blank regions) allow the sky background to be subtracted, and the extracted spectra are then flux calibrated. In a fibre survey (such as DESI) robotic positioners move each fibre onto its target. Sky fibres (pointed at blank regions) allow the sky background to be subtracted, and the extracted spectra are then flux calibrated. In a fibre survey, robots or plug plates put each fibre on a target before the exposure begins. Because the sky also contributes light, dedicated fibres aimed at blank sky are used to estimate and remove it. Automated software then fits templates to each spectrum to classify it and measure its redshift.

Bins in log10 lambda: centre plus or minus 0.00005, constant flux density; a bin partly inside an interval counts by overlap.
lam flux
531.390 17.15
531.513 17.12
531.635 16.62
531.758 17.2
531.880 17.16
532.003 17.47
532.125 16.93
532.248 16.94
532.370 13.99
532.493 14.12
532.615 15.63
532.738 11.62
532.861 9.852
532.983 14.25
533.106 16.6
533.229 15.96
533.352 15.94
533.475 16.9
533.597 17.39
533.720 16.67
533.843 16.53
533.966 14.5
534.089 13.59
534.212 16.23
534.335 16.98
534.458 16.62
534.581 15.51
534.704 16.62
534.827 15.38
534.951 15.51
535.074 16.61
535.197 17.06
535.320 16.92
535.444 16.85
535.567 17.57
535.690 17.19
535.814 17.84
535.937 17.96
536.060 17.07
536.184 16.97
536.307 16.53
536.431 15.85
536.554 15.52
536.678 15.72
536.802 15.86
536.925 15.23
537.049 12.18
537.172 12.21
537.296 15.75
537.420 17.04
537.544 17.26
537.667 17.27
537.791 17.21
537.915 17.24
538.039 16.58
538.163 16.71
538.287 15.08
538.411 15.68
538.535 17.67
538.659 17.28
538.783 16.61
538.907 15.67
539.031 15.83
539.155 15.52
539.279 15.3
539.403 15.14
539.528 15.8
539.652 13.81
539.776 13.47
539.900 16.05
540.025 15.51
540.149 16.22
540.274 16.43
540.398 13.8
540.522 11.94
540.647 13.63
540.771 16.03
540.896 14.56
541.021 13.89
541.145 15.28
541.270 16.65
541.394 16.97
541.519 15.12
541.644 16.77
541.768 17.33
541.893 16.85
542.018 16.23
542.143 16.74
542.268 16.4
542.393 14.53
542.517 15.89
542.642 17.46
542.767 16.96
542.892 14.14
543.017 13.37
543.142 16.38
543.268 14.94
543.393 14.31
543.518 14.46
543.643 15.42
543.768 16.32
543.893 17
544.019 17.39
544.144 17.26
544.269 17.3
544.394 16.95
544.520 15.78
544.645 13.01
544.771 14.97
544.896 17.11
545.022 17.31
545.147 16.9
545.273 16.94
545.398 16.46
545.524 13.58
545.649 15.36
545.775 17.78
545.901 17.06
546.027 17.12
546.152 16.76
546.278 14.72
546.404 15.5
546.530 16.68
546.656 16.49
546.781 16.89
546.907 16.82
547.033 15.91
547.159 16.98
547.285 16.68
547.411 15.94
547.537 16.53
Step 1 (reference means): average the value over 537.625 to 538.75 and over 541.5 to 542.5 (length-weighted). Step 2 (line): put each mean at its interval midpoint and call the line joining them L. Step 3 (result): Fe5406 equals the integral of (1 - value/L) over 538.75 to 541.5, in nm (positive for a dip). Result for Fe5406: 0.22 nm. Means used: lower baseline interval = 16.7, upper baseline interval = 16.3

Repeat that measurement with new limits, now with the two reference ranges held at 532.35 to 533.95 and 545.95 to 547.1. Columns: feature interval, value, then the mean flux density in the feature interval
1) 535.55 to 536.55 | -0.110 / 17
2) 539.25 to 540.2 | 0.033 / 15.1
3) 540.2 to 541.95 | 0.049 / 15.4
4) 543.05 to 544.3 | 0.006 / 16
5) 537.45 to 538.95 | -0.113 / 16.7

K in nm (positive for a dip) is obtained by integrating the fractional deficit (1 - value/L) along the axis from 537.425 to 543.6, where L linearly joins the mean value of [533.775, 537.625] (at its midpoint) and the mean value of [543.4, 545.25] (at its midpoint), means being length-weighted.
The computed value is 0.16 nm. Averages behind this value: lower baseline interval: 16.1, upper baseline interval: 16.2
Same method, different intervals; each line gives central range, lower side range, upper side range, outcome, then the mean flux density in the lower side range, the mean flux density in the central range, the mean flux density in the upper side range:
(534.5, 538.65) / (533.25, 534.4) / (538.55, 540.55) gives -0.15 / 16.1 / 16.3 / 15.4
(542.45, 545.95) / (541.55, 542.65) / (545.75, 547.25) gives 0.10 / 16.4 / 16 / 16.5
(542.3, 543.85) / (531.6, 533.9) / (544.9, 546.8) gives 0.08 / 15.7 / 15.4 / 16.4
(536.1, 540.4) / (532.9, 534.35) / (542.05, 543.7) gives -0.04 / 15.8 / 15.8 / 15.5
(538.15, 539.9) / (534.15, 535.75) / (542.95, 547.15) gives 0.07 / 16.5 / 15.7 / 16.1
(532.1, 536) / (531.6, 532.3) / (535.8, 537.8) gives 0.17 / 17.1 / 15.9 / 16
